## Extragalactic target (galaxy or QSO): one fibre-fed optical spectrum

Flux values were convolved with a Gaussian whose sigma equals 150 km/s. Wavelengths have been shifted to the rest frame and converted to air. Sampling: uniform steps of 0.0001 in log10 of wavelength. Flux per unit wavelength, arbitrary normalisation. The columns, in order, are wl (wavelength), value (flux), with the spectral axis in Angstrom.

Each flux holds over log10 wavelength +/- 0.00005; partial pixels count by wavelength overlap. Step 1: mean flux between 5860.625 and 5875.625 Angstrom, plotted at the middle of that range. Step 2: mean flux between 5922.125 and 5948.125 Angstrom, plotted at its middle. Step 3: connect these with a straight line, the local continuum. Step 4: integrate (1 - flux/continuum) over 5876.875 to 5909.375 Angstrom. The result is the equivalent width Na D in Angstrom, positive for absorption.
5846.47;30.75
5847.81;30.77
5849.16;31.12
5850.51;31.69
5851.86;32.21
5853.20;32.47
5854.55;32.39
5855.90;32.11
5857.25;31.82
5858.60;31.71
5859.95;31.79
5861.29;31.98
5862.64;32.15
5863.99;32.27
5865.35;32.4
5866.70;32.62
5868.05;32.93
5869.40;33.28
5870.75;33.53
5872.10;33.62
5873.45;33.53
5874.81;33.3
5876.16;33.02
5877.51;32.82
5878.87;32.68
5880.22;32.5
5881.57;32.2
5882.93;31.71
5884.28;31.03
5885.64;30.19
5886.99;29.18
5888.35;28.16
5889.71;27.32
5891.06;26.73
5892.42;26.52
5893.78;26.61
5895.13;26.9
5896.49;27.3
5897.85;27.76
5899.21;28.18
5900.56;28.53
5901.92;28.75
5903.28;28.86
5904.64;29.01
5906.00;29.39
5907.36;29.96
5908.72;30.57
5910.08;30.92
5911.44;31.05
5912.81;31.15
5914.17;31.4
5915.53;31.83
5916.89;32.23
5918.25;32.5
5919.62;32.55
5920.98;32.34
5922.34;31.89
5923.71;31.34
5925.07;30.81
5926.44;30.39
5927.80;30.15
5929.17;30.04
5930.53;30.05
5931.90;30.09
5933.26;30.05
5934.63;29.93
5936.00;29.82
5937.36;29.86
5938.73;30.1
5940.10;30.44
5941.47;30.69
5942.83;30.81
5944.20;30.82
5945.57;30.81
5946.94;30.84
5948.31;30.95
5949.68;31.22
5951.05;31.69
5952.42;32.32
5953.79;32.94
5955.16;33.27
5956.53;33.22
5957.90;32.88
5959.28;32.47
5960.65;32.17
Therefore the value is 2.74 Angstrom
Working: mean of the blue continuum 32.9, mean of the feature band 29.3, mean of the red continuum 30.4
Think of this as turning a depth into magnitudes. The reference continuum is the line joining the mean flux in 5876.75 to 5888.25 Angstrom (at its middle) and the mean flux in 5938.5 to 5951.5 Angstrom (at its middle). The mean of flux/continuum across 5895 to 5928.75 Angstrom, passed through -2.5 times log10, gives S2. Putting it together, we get 0.03 mag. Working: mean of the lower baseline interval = 31.4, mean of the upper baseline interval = 30.8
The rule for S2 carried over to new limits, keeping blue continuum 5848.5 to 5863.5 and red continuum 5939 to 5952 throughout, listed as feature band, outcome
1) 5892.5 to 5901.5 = 0.15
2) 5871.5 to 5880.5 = -0.05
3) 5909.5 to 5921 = -0.02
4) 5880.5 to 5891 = 0.06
